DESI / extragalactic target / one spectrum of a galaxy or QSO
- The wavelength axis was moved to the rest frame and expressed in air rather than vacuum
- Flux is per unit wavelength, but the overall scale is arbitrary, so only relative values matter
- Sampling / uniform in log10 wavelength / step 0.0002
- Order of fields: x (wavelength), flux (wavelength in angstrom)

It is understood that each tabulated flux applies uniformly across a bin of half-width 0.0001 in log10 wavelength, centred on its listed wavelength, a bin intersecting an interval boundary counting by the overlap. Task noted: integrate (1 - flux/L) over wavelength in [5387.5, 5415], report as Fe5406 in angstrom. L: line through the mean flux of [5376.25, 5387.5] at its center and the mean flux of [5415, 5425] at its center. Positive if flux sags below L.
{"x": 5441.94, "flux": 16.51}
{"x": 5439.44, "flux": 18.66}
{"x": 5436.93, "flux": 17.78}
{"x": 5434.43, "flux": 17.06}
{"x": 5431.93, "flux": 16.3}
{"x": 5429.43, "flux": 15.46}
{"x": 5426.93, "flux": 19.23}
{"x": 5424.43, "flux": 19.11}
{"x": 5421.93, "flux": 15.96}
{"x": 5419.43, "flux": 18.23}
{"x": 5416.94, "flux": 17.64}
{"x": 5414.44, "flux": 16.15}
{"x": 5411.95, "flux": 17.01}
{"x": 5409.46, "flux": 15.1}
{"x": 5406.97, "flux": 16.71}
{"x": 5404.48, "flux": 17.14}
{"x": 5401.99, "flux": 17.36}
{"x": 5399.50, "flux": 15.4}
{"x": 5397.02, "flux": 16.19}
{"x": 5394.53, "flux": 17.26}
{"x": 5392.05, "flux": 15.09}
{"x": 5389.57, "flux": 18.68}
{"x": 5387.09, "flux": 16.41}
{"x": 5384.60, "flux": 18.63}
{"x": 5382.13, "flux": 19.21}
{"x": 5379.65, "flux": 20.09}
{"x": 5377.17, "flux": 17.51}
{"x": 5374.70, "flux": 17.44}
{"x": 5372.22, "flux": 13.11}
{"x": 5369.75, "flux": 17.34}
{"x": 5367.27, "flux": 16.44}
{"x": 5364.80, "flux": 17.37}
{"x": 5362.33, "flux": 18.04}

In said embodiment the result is 2.2 angstrom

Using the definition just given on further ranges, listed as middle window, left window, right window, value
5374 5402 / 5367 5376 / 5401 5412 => -2.0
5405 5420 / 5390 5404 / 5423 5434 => 0.2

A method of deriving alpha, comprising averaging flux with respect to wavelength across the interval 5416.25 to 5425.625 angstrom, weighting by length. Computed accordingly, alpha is 17.7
